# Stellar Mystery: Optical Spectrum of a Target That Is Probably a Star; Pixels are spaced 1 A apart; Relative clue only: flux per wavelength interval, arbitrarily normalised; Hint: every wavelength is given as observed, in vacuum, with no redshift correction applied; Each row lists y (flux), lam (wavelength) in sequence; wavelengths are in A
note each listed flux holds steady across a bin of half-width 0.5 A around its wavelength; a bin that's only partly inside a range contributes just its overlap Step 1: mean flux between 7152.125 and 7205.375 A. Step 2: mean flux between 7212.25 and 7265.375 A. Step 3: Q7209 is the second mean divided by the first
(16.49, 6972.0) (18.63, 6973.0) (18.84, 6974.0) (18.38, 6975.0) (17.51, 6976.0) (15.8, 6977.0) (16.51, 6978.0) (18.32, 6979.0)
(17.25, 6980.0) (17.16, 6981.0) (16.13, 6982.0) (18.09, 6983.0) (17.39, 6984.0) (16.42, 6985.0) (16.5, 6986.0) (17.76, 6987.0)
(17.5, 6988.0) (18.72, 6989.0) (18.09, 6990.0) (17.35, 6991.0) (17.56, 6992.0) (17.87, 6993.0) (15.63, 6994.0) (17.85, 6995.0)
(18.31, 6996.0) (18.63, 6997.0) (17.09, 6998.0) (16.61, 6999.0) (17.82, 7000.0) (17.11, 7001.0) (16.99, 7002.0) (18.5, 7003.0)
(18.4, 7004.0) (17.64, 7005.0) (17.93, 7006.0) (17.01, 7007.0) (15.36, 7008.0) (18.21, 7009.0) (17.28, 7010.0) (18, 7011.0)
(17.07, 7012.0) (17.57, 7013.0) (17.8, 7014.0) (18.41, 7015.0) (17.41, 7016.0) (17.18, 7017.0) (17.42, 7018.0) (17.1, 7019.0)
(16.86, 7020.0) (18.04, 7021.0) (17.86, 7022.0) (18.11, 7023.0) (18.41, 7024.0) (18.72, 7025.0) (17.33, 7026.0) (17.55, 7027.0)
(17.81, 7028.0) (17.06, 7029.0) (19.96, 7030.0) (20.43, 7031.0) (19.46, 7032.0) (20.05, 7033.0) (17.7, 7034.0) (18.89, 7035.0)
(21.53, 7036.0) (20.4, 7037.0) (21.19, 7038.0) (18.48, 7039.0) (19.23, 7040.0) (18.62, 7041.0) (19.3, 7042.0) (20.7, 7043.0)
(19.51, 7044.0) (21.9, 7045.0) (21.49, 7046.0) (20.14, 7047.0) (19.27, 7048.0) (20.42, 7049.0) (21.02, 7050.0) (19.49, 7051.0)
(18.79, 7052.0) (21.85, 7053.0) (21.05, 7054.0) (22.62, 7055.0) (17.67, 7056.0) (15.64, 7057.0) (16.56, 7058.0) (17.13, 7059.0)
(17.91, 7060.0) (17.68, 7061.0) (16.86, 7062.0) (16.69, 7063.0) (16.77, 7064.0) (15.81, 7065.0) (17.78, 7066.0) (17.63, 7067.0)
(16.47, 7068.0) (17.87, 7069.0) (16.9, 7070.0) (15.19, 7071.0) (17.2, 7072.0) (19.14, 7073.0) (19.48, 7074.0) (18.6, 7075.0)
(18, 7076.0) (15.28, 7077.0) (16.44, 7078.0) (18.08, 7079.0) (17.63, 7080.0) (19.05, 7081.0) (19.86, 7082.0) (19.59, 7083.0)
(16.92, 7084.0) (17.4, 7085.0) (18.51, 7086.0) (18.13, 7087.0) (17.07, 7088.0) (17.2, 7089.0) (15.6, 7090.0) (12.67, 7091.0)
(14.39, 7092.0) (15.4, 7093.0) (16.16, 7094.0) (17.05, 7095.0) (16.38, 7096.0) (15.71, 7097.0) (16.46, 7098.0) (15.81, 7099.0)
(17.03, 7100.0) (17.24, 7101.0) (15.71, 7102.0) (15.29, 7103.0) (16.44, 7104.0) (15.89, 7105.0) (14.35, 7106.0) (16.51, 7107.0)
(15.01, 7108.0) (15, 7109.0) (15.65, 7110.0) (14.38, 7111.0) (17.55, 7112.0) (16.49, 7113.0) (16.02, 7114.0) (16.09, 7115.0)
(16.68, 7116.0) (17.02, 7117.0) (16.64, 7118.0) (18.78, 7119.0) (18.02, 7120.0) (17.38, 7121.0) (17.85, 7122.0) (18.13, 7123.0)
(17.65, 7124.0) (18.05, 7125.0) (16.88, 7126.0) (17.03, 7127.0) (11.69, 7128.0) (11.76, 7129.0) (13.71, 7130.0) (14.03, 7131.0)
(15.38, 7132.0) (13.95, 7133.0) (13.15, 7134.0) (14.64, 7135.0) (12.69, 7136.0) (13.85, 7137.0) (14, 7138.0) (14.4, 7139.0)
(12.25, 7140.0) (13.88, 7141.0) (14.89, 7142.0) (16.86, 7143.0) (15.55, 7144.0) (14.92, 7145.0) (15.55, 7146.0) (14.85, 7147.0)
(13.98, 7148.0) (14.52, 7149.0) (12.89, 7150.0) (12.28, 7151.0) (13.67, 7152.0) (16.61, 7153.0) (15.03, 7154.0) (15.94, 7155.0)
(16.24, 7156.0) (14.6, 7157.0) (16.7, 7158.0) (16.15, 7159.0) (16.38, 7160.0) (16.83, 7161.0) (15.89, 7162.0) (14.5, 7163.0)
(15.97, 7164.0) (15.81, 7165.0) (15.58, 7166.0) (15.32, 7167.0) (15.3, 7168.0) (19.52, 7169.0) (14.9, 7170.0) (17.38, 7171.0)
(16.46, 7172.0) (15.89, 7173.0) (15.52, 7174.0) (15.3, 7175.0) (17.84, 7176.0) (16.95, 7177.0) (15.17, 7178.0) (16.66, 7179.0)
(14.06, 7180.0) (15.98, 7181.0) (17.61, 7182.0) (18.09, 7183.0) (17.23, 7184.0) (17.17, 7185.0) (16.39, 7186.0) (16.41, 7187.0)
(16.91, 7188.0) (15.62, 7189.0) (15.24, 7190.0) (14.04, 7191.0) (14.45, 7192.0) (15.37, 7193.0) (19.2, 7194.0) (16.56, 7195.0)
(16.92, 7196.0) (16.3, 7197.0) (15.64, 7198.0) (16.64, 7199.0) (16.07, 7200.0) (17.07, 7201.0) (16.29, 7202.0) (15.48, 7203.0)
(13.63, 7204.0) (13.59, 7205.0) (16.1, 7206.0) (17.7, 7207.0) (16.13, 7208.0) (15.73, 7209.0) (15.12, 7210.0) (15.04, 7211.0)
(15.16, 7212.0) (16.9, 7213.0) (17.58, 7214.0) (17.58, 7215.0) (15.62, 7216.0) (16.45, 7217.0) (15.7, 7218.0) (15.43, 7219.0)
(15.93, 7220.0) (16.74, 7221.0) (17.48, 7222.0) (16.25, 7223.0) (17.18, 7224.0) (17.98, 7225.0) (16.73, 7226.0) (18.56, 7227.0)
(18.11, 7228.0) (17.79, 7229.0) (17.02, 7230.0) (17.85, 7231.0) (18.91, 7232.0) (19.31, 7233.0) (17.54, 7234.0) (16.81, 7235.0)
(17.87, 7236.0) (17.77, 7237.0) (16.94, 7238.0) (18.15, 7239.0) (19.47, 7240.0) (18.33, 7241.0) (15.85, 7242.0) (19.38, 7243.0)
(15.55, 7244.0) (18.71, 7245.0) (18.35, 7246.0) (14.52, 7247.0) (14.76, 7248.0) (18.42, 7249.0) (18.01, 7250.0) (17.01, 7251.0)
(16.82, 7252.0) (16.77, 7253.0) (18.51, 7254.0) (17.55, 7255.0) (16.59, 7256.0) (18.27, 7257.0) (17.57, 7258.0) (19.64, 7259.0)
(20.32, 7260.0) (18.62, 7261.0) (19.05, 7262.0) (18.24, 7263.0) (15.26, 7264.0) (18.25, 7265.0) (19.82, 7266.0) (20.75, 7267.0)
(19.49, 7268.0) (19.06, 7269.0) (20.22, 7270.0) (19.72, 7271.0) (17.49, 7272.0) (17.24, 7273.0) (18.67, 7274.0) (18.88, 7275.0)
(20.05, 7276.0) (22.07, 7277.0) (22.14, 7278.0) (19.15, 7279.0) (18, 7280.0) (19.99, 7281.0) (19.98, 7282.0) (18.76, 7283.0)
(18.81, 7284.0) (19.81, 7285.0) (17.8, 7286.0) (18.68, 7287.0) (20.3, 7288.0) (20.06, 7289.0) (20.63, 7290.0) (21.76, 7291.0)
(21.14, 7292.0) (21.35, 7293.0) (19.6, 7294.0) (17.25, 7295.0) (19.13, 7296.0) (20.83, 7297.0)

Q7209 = 1.1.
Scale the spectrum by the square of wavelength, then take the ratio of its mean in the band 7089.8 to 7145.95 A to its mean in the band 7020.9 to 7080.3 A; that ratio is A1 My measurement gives 0.85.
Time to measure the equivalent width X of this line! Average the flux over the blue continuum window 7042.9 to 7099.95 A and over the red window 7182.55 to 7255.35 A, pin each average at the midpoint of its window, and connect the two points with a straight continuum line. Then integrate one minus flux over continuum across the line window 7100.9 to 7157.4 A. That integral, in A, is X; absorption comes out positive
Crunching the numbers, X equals 6.7 A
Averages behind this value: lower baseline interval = 17.8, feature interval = 15.3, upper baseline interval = 16.8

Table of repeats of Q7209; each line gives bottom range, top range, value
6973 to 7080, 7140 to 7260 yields 0.91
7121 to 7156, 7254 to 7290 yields 1.28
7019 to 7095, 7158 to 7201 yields 0.89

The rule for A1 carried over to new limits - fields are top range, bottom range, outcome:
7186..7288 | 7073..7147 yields 1.13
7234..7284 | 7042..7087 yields 1.05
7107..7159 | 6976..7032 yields 0.90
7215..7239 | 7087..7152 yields 1.15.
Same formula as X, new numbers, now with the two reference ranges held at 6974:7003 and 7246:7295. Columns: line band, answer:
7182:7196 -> 1.5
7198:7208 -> 1.4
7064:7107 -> 2.5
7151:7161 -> 1.5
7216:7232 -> 1.4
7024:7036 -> -0.8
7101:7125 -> 2.0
